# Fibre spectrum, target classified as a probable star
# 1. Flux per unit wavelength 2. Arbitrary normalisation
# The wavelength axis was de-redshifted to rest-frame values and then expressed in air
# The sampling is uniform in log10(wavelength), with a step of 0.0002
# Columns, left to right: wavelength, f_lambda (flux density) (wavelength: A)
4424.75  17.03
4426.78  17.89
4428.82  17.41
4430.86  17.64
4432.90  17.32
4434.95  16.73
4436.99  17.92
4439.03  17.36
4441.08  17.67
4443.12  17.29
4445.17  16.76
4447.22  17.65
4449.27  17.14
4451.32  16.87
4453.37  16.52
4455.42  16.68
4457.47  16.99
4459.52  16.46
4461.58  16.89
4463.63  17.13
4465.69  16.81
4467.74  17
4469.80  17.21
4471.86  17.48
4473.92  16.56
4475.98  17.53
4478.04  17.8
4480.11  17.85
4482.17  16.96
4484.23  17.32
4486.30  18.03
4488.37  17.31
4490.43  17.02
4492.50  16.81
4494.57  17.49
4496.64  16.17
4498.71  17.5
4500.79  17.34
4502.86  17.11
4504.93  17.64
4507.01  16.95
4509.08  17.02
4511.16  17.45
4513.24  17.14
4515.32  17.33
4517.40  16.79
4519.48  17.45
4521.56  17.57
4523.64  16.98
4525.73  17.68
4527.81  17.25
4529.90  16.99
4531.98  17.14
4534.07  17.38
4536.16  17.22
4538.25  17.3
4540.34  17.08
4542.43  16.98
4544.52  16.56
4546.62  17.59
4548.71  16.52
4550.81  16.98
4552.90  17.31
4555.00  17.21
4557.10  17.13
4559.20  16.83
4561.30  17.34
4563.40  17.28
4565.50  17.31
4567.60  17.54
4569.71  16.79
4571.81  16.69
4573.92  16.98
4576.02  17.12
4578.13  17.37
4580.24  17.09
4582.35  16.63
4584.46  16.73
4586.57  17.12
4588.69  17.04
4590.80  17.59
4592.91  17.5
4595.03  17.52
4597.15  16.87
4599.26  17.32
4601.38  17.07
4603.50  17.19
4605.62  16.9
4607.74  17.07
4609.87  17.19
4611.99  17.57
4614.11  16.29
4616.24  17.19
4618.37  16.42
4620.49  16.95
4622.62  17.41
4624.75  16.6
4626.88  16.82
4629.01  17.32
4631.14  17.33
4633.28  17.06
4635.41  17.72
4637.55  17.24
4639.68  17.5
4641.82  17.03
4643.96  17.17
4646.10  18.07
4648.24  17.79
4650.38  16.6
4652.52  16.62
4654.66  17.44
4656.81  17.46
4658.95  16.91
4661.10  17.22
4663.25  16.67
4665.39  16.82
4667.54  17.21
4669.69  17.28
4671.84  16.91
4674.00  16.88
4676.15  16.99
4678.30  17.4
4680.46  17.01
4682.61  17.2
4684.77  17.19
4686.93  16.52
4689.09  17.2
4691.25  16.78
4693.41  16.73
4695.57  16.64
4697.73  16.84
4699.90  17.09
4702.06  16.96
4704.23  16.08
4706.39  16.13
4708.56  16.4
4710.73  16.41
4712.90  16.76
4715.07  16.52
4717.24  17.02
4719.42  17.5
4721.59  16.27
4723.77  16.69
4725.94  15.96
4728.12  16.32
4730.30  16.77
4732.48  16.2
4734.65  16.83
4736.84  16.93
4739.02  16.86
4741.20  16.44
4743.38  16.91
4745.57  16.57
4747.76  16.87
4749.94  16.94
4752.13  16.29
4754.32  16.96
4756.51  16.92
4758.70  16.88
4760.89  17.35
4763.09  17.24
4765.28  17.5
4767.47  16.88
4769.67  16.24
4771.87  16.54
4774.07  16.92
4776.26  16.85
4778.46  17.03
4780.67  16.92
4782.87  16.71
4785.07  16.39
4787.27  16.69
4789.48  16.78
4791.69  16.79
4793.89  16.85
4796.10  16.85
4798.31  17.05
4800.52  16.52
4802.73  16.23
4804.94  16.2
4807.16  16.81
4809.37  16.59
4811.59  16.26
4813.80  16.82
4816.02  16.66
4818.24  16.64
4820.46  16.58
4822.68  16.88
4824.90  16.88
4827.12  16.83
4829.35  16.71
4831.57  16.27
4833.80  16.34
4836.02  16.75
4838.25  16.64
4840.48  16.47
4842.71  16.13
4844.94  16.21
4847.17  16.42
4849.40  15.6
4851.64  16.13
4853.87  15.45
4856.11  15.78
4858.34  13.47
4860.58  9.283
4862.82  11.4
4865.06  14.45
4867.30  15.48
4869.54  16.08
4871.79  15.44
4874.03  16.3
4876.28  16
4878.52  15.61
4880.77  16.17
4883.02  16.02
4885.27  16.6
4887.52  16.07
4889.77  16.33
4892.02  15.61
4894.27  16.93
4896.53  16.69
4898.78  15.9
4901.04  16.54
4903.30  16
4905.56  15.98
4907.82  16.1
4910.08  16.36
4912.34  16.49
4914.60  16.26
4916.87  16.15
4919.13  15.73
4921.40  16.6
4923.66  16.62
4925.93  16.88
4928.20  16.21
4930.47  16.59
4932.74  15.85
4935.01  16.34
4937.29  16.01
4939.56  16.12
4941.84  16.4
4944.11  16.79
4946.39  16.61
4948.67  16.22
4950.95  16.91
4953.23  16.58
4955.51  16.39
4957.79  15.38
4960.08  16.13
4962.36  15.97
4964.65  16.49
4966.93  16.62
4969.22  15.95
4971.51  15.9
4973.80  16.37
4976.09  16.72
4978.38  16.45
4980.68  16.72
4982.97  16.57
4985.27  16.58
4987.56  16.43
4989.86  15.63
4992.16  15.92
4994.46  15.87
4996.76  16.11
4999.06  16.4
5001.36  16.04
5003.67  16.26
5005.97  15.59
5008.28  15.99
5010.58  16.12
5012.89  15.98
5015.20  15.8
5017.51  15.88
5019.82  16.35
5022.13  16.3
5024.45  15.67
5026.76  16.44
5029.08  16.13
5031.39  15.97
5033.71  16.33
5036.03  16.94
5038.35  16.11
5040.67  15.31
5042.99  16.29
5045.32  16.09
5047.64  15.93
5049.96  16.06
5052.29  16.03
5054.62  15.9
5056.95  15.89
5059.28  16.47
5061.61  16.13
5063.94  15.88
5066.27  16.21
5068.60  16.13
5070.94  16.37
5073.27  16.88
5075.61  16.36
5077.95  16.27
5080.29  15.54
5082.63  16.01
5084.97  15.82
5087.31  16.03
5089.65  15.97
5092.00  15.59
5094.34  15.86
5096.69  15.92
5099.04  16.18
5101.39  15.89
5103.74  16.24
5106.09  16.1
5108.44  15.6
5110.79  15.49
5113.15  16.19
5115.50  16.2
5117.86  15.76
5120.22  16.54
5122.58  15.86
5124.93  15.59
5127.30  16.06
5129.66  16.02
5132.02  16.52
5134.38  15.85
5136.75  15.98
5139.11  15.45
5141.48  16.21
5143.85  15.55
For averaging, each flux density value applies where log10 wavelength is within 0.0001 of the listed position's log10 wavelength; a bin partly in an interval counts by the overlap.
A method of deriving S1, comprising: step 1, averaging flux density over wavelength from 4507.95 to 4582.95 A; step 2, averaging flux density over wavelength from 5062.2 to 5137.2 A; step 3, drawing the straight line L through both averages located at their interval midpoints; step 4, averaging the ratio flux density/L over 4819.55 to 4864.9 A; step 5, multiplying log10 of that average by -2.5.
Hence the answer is 0.07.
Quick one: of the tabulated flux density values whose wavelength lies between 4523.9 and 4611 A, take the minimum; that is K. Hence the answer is 16.52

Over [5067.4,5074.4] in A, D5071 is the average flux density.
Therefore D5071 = 16.5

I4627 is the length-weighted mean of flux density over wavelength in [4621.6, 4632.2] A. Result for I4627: 17.1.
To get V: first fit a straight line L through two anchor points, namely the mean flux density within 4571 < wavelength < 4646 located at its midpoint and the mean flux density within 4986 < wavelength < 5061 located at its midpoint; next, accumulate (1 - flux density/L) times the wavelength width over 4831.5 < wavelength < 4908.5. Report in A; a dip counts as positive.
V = 3.7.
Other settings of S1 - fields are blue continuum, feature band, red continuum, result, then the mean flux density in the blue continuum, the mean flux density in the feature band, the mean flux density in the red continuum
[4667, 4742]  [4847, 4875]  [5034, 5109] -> 0.127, 16.8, 14.6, 16.1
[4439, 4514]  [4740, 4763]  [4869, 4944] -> -0.018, 17.2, 16.8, 16.2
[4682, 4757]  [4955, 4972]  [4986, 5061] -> 0.006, 16.7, 16.1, 16.1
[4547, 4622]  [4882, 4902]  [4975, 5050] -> 0.008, 17.1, 16.3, 16.2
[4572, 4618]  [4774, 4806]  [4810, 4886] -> -0.042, 17.1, 16.7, 15.8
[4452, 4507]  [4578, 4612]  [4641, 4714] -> -0.007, 17.1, 17.1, 17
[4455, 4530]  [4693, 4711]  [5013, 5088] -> 0.012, 17.2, 16.6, 16.1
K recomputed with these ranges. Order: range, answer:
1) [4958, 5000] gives 15.63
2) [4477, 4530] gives 16.17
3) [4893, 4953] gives 15.73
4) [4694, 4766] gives 15.96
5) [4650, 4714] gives 16.08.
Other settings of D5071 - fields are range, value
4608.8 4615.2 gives 17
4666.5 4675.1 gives 17.1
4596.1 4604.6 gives 17.1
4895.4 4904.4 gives 16.3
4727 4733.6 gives 16.4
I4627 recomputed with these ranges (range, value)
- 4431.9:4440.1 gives 17.3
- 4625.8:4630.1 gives 17.1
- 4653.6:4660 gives 17.3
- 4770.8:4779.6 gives 16.8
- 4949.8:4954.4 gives 16.7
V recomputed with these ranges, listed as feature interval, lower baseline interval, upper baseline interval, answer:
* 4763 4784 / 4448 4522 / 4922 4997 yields -0.28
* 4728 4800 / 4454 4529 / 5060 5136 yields -0.57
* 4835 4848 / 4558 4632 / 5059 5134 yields 0.11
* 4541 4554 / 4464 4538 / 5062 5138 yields 0.11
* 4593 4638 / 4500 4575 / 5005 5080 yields -0.27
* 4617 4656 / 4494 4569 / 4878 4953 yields -0.54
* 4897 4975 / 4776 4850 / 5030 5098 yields 0.31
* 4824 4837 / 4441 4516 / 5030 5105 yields -0.09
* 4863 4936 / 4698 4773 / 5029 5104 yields 1.43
